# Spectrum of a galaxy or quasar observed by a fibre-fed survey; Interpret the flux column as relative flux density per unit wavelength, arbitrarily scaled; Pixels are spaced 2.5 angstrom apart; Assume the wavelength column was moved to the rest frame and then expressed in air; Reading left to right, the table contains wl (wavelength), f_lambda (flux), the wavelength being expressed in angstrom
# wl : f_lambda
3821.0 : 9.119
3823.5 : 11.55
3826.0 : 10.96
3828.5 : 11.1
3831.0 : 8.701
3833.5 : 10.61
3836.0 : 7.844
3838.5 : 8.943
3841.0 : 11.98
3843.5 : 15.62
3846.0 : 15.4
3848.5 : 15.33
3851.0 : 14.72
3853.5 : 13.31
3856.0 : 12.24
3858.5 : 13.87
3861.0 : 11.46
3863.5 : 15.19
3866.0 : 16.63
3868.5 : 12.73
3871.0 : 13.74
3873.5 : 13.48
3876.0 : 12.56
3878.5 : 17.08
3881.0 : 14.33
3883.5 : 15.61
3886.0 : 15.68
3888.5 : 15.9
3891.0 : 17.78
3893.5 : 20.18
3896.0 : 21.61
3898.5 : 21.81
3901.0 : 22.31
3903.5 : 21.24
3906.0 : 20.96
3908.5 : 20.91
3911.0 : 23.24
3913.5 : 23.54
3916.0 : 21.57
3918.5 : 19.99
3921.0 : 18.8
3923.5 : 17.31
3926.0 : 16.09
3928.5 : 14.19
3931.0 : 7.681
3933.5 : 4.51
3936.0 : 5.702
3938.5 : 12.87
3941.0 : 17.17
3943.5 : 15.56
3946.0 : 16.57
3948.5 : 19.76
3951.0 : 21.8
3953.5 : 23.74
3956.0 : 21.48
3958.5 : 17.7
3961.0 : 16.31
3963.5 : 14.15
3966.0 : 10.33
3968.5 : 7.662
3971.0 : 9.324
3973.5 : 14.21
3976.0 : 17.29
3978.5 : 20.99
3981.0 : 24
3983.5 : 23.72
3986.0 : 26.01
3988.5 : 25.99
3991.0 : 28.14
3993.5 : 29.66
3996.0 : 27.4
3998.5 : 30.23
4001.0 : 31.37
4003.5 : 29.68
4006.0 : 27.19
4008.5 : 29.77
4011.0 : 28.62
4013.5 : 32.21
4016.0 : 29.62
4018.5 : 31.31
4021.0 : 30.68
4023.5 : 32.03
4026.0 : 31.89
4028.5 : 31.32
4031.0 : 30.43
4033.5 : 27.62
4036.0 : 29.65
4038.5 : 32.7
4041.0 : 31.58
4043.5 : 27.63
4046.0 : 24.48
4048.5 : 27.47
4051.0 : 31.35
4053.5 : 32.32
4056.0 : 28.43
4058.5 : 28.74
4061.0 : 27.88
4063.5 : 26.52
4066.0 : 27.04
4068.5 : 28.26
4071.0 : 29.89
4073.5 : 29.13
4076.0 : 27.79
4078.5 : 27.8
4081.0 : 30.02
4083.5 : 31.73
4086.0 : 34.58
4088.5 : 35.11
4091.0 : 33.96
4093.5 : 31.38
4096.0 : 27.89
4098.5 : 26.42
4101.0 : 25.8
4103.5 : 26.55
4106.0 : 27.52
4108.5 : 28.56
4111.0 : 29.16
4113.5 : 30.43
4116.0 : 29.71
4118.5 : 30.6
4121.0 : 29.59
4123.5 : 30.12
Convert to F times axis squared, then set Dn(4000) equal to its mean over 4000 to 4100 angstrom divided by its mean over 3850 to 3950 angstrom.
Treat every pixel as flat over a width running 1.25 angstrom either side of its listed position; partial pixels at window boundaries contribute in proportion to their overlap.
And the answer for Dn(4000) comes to 2.0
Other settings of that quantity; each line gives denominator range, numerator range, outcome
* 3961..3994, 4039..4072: 1.57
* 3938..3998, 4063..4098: 1.63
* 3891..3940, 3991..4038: 1.80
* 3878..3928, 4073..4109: 1.69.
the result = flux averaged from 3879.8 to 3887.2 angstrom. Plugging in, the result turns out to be 15.2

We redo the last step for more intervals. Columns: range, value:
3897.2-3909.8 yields 21.5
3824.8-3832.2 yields 10.3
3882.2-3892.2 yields 16.2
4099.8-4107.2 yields 26.6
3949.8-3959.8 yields 21.2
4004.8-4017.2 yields 29.5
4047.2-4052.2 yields 29.3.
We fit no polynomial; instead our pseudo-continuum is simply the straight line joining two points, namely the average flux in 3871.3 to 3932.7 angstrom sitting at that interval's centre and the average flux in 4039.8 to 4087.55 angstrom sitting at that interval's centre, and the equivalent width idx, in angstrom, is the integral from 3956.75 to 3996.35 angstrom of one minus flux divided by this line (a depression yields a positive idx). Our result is 6.6 angstrom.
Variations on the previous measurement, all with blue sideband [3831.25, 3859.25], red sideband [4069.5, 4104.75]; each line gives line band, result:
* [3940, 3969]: 4.56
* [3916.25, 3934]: 3.16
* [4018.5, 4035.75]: -3.45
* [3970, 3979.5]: 2.78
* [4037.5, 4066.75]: -1.64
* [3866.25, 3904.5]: -3.73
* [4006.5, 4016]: -2.12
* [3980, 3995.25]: -2.40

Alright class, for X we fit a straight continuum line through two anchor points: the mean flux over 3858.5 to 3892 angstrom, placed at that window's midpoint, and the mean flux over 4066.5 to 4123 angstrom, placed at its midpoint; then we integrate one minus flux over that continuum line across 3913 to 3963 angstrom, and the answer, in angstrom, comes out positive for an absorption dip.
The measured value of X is 6.5 angstrom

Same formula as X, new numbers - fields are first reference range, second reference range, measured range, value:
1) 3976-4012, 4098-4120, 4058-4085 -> -0.72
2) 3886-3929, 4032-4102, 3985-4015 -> -4.12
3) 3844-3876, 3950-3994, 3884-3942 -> -3.64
